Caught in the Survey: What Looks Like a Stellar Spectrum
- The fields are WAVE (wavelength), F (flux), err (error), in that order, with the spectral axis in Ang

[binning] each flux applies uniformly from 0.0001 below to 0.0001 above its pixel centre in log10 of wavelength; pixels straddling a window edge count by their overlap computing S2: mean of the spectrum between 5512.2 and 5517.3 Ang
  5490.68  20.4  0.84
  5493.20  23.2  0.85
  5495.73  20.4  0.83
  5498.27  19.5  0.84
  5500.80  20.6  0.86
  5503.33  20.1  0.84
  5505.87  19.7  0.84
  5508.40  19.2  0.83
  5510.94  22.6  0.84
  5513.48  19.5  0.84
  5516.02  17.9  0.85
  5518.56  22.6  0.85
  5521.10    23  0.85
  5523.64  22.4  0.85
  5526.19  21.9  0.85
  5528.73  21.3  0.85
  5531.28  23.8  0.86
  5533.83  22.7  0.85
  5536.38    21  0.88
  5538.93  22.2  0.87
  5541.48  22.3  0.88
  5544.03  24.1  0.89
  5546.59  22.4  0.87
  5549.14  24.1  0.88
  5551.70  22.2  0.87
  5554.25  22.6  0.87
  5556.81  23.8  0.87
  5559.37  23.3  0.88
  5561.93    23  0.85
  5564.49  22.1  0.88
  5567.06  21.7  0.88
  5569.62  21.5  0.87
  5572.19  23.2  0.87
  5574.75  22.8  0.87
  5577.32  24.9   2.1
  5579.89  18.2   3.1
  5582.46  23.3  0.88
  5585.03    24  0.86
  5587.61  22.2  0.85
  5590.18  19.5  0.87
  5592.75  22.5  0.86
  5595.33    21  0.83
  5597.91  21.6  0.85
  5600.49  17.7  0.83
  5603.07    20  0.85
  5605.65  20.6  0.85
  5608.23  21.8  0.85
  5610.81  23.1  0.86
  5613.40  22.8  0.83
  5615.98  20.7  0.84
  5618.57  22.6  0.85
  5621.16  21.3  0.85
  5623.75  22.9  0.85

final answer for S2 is 18.7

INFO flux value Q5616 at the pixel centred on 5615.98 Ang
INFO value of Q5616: 20.7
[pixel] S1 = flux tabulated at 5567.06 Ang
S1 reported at 21.7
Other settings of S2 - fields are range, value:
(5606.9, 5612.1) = 22.5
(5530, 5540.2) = 22.4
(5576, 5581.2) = 21.6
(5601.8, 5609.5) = 20.8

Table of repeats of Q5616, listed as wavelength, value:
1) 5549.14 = 24.1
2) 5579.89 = 18.2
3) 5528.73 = 21.3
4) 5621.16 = 21.3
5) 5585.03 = 24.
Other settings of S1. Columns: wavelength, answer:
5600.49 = 17.7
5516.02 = 17.9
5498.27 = 19.5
